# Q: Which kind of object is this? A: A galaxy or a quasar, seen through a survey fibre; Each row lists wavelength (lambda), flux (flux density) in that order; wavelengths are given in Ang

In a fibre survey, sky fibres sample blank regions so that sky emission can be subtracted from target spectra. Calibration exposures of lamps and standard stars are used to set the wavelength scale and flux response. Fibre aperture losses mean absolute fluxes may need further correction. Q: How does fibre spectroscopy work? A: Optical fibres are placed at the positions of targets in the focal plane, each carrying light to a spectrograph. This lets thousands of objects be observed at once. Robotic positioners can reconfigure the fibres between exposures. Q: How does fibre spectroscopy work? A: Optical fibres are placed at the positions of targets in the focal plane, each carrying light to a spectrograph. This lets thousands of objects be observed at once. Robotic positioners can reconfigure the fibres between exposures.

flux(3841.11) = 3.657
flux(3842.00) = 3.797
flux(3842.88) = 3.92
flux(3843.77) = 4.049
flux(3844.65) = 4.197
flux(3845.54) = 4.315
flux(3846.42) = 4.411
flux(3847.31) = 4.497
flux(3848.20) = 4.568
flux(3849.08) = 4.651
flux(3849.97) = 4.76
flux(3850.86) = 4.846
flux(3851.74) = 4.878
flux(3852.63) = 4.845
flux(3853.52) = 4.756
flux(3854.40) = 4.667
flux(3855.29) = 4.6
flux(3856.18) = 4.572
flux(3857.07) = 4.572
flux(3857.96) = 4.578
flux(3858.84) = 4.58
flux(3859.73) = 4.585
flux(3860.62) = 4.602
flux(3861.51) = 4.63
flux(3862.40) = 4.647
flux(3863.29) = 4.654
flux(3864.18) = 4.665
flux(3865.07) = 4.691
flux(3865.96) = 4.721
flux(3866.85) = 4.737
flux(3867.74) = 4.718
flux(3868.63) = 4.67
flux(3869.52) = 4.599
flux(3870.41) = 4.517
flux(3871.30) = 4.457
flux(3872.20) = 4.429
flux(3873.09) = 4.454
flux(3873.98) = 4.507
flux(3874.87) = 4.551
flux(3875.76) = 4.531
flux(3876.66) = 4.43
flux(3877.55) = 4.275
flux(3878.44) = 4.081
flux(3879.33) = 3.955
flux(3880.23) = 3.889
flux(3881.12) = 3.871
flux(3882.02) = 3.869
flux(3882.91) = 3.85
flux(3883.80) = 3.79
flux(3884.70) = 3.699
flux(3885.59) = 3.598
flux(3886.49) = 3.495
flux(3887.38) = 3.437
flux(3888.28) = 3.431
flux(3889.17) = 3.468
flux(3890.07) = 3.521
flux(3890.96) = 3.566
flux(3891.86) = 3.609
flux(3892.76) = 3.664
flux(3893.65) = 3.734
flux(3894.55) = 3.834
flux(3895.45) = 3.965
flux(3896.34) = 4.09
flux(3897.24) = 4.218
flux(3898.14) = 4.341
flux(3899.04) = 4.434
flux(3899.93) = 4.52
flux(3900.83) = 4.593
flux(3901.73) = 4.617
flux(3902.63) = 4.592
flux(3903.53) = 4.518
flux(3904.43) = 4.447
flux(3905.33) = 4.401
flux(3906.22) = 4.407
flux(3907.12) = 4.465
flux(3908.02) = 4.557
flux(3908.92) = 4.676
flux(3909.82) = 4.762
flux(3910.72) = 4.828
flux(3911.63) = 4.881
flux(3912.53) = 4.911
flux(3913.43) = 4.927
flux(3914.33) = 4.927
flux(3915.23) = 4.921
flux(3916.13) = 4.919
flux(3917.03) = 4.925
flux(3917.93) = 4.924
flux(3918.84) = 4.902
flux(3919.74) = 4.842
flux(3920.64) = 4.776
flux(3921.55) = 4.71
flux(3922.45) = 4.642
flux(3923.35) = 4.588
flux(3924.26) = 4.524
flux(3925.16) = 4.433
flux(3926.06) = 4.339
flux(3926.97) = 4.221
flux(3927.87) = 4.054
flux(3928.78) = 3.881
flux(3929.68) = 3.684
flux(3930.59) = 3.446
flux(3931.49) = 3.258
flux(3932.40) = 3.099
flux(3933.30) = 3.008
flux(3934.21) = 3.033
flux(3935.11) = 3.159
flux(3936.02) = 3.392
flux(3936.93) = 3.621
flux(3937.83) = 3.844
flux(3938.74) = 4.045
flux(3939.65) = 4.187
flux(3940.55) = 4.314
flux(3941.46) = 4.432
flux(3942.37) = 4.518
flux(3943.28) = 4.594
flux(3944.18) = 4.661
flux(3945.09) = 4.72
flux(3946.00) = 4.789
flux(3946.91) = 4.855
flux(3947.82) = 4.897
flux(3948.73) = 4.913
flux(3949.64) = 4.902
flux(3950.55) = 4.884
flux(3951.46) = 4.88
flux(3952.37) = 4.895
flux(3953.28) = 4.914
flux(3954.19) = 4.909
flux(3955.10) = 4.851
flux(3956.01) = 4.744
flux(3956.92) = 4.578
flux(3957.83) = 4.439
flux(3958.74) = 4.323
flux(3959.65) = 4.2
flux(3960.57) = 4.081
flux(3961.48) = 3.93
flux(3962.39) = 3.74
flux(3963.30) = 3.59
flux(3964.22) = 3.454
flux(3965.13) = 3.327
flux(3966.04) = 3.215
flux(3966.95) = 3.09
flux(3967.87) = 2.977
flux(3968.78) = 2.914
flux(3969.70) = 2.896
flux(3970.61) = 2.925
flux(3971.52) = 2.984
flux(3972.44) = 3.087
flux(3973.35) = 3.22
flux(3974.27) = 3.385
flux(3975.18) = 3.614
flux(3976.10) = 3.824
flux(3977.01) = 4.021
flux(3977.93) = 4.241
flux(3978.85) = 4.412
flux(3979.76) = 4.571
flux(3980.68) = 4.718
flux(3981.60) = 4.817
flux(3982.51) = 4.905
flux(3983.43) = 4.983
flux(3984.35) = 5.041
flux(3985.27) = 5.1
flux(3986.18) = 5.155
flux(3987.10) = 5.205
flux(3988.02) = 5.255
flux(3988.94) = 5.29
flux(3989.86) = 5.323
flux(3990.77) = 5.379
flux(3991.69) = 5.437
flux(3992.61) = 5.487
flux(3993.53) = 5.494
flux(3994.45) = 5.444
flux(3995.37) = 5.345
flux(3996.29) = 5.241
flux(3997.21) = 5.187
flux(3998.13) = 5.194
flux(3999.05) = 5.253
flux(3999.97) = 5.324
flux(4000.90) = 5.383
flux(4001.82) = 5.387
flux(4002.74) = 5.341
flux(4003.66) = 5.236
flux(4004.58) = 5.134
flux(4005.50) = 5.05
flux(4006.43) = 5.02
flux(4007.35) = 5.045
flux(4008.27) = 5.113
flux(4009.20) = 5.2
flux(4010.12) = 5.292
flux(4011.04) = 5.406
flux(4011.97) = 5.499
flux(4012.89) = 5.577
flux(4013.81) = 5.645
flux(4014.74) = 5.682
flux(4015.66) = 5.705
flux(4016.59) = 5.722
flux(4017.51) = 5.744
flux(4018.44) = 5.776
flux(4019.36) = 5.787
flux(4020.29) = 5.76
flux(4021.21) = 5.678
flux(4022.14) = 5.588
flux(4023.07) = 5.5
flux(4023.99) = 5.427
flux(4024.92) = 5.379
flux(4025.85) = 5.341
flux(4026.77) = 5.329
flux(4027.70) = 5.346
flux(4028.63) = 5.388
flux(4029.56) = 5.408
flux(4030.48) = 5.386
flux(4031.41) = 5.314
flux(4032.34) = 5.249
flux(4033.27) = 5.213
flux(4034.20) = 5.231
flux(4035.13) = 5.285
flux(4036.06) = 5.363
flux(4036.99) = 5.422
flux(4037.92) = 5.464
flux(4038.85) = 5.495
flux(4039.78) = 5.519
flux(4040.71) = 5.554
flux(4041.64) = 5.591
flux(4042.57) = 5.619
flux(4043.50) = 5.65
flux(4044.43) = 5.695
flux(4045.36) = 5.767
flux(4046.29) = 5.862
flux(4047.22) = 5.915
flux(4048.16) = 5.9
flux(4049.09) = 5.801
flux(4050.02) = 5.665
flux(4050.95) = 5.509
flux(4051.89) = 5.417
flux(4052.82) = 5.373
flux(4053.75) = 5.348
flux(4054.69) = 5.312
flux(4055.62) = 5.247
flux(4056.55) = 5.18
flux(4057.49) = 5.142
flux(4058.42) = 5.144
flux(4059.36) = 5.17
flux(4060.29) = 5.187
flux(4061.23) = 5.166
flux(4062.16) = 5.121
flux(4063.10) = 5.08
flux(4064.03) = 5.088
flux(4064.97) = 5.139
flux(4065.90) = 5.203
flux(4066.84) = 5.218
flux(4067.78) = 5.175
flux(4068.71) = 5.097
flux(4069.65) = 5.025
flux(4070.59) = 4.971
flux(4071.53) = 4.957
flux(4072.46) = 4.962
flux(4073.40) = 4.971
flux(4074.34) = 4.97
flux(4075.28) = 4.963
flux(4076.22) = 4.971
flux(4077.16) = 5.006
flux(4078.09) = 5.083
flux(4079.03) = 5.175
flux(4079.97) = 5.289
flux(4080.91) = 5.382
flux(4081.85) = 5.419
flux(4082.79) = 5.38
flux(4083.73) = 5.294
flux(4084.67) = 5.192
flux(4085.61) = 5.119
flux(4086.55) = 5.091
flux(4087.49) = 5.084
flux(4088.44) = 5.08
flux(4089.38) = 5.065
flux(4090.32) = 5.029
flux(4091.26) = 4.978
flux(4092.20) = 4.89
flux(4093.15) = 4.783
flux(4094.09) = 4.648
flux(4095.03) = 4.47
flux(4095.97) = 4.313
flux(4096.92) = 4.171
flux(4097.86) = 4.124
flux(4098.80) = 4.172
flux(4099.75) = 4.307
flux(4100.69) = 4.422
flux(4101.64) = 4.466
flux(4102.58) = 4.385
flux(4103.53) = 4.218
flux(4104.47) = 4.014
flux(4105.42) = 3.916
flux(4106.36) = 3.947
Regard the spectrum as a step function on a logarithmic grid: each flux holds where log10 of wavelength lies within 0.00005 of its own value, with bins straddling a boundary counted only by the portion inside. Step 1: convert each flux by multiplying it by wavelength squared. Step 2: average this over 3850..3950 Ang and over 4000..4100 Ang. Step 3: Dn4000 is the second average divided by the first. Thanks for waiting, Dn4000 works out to 1.3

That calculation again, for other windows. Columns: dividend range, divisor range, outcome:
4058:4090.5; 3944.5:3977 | 1.35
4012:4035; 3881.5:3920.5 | 1.37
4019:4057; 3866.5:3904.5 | 1.44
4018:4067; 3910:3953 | 1.31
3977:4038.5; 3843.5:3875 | 1.24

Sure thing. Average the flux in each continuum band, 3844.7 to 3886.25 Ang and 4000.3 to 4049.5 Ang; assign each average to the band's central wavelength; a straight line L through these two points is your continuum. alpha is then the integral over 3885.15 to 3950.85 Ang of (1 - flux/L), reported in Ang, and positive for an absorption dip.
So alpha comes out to 7.14 Ang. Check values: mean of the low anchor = 4.44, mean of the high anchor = 5.47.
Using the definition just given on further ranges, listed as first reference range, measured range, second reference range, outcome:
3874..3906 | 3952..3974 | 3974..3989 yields 3.4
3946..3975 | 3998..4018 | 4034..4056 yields -2.0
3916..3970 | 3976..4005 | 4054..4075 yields -3.4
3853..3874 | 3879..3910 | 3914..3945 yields 2.6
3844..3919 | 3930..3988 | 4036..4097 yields 7.7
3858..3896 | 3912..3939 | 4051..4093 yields 1.3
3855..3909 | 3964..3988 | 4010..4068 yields 4.9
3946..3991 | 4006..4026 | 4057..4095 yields -3.7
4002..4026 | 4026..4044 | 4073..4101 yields -0.4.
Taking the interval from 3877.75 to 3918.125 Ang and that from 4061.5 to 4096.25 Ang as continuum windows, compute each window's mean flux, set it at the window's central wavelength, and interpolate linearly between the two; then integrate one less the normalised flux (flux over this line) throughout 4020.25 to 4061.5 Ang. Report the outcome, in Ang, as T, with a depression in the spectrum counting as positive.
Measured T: -4.8 Ang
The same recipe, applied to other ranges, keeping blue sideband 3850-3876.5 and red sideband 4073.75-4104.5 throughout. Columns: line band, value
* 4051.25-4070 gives -1.5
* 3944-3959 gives -0.2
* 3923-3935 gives 2.3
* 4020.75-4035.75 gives -1.9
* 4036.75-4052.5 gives -2.8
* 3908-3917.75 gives -0.4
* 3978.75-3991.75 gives -0.8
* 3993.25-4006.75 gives -1.5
